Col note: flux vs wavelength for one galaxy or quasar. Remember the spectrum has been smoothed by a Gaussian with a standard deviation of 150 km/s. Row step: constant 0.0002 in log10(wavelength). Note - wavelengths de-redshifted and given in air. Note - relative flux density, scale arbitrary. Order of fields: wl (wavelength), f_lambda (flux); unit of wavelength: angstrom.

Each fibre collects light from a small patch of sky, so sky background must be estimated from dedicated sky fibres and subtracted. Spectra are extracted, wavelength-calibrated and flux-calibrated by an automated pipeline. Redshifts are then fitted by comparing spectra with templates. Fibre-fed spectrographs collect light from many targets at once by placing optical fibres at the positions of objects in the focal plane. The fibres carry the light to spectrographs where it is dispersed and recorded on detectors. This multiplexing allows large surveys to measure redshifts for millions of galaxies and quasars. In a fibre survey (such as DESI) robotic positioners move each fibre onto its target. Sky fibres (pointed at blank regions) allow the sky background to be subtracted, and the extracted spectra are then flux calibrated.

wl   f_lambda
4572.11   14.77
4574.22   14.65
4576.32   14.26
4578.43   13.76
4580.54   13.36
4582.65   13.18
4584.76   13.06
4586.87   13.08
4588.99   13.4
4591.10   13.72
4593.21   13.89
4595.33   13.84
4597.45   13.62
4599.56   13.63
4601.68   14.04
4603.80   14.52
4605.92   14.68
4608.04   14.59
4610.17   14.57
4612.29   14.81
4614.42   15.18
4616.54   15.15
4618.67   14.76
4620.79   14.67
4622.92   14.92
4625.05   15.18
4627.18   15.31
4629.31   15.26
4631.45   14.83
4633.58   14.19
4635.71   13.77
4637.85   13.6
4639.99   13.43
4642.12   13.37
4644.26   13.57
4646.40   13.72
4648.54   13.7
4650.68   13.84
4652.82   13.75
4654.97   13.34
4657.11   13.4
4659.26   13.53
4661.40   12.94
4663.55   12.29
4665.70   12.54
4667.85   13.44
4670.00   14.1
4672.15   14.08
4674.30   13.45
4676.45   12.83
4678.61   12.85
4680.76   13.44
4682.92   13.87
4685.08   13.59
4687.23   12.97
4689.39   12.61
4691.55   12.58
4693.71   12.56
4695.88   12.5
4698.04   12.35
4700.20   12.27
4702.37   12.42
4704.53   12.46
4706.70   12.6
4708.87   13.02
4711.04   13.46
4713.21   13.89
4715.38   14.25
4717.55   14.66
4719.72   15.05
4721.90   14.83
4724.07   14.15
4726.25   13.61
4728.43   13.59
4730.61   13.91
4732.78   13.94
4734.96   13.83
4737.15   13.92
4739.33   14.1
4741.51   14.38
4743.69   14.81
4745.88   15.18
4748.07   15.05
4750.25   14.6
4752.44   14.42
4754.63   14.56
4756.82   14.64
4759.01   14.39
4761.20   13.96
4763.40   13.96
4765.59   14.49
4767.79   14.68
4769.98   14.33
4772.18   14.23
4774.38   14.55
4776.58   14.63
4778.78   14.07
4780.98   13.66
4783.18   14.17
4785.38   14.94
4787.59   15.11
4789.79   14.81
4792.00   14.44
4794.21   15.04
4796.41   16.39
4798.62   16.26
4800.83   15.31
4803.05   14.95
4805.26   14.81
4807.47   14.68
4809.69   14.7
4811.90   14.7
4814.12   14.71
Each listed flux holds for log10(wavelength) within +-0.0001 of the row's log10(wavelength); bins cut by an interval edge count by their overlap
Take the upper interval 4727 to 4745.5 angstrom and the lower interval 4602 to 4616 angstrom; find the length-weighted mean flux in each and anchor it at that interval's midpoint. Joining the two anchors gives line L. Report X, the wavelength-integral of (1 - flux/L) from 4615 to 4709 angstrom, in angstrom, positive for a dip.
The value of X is 6.00 angstrom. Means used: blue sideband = 14.7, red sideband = 14.1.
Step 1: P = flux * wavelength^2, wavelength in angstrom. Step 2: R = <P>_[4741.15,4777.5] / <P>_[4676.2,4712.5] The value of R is 1.16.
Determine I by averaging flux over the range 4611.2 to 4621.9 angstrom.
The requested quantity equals 14.9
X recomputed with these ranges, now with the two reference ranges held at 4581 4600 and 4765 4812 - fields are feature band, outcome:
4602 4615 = -1.0 angstrom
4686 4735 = 3.1 angstrom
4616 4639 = -1.6 angstrom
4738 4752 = -0.2 angstrom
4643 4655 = 0.2 angstrom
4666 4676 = 0.3 angstrom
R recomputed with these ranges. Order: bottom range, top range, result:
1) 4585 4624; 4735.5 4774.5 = 1.08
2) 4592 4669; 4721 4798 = 1.09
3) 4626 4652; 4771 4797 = 1.11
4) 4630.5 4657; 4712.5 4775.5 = 1.09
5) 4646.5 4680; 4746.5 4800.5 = 1.15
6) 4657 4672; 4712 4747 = 1.11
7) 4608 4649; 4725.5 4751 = 1.03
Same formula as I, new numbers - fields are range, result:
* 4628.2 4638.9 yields 14.3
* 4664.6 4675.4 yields 13.5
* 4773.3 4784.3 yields 14.2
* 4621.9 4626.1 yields 15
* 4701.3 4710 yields 12.6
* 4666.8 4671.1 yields 13.8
